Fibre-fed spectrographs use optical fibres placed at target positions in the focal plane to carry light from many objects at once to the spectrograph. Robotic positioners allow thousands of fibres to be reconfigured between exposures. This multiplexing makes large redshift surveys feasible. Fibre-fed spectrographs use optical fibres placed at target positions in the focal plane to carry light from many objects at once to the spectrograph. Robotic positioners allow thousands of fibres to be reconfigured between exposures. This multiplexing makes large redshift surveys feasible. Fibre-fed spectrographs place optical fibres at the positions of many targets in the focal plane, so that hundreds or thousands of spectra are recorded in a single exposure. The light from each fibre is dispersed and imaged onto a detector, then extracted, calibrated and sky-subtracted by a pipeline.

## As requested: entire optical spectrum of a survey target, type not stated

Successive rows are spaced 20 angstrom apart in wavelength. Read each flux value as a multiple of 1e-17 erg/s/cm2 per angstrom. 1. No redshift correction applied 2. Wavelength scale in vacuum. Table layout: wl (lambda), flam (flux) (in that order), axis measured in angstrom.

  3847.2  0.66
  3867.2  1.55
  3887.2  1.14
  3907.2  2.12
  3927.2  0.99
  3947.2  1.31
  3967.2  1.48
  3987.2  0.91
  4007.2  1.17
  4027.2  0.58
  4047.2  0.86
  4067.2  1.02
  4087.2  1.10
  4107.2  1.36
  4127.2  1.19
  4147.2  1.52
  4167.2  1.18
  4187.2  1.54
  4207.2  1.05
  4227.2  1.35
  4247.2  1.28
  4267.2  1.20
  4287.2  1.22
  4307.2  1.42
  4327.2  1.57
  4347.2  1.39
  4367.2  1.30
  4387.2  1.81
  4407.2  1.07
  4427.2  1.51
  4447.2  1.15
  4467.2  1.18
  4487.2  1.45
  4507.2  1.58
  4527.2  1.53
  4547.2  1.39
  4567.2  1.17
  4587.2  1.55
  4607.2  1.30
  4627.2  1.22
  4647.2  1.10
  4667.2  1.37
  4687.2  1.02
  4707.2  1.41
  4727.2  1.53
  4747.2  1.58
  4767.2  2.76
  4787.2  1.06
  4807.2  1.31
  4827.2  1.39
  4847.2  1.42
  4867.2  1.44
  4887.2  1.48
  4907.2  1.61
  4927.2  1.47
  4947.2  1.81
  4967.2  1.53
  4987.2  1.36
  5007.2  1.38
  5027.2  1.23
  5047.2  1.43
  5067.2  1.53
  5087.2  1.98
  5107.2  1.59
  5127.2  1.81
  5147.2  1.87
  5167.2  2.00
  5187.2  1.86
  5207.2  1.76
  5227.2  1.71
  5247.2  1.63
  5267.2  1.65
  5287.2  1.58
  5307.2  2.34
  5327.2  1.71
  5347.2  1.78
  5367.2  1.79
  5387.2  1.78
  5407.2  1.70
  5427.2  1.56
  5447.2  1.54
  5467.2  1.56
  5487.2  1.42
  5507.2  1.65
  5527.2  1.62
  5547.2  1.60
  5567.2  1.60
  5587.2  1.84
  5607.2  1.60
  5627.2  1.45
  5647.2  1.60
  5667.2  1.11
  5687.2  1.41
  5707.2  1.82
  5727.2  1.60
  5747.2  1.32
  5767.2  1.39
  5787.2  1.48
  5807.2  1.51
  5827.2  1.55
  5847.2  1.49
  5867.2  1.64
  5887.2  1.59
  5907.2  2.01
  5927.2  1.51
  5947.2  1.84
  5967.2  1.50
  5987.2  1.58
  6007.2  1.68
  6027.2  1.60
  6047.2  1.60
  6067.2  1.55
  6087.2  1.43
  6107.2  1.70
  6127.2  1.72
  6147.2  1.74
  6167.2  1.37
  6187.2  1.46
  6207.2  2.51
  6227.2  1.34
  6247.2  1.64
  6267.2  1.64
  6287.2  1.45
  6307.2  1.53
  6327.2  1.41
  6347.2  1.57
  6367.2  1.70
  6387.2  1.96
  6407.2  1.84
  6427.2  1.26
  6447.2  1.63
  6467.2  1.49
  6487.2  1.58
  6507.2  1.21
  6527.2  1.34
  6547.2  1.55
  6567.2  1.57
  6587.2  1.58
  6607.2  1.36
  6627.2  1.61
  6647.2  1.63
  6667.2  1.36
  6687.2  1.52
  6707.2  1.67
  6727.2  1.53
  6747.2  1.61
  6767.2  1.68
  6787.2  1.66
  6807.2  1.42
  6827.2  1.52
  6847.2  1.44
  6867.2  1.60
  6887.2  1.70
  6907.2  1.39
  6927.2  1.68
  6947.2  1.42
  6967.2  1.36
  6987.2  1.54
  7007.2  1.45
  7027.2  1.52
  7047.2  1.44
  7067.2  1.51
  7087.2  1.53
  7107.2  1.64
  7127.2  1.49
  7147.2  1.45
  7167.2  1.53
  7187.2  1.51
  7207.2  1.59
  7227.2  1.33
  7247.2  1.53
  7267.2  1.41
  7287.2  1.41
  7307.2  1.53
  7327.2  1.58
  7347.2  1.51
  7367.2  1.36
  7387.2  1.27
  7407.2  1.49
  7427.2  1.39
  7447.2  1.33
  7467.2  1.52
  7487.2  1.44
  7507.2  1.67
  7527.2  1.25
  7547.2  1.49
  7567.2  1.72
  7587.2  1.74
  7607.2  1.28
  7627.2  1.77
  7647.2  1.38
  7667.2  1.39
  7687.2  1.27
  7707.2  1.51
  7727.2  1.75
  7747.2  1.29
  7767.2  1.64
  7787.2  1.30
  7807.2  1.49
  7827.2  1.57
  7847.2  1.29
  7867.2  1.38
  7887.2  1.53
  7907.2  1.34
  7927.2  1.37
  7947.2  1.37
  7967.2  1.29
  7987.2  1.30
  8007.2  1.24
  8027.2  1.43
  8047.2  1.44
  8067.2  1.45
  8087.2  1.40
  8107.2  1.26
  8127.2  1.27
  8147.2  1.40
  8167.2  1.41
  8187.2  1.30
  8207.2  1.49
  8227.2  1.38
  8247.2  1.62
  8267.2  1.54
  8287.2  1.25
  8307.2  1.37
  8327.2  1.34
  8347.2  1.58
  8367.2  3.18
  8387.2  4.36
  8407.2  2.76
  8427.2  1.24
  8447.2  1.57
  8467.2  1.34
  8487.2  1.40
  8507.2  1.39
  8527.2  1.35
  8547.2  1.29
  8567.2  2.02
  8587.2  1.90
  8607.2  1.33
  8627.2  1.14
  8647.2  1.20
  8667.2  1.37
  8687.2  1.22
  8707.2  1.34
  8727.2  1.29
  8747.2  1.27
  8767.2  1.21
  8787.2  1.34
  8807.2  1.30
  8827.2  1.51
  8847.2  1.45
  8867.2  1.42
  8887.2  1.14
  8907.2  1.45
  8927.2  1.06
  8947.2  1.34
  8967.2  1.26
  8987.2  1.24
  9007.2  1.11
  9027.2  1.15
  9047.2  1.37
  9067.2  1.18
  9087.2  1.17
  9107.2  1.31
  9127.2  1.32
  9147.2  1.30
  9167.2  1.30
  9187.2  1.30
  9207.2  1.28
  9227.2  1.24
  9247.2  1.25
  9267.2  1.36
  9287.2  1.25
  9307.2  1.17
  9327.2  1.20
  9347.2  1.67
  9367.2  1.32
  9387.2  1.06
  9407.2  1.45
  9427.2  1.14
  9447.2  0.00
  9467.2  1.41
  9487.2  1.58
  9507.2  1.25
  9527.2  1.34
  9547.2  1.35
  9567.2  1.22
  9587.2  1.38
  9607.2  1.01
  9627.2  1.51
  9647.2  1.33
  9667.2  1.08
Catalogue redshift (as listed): 0.276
